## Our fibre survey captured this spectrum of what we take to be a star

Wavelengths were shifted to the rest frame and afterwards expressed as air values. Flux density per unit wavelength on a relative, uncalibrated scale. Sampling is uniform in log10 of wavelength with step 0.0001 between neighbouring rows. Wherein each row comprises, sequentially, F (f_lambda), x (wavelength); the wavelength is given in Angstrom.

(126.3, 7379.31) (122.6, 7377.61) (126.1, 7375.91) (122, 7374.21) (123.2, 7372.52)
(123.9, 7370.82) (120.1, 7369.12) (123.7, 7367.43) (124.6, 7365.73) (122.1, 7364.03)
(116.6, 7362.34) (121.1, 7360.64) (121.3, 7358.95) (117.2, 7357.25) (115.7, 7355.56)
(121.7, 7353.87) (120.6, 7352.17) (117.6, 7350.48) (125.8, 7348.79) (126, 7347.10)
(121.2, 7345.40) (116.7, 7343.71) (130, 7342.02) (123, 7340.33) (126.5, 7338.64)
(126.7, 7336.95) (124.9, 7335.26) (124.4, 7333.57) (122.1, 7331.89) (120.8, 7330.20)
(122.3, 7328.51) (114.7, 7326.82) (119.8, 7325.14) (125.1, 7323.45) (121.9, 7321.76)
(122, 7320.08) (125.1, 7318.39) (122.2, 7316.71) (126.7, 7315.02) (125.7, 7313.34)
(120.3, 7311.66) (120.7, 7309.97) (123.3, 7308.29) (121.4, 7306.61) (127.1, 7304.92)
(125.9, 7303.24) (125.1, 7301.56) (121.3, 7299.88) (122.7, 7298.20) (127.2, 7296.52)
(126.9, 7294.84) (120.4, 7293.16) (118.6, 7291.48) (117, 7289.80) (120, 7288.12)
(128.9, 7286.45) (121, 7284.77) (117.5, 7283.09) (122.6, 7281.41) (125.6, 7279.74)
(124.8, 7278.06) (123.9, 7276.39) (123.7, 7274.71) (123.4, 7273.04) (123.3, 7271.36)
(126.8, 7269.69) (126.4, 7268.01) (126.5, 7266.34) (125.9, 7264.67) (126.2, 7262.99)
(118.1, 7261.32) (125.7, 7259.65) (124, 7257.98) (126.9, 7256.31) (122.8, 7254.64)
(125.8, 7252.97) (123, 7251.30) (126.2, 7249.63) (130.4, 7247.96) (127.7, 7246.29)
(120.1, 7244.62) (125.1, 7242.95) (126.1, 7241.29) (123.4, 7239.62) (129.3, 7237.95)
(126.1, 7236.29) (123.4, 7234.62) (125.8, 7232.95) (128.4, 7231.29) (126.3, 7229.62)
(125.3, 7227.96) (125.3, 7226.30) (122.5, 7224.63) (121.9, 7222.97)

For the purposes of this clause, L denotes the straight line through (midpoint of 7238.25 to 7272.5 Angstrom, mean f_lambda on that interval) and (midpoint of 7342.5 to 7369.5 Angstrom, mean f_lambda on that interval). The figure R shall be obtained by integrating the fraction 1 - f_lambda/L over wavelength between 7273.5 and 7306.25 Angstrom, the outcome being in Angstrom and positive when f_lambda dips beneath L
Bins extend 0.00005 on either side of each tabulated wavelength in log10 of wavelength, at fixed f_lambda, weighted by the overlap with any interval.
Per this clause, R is 0.1 Angstrom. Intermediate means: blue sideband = 125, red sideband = 121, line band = 123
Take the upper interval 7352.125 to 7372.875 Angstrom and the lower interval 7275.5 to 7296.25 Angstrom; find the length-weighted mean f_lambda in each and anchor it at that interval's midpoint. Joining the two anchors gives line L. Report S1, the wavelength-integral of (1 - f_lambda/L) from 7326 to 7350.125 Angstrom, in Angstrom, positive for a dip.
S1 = -0.4 Angstrom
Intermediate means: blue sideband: 122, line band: 123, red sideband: 121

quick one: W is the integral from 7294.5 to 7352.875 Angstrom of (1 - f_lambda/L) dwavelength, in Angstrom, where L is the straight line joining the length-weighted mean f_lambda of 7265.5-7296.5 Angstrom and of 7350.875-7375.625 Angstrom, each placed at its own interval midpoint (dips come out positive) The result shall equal -0.5 Angstrom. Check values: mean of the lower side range 123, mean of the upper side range 121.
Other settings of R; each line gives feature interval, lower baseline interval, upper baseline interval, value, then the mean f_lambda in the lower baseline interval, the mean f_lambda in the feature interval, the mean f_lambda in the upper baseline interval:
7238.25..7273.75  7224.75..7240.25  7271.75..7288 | -0.13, 126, 125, 123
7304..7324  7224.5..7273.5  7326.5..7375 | -0.04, 125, 123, 122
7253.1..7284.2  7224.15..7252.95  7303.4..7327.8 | 0.08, 126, 124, 123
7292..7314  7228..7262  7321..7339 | -0.03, 125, 124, 123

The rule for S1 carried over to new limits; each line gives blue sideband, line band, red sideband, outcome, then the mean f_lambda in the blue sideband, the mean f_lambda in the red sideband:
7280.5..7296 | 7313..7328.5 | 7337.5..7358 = -0.1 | 122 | 122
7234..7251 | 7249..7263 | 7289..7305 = 0.1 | 126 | 123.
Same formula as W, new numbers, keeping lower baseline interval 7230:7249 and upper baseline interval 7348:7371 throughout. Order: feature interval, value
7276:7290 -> 0.2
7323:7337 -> 0.0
